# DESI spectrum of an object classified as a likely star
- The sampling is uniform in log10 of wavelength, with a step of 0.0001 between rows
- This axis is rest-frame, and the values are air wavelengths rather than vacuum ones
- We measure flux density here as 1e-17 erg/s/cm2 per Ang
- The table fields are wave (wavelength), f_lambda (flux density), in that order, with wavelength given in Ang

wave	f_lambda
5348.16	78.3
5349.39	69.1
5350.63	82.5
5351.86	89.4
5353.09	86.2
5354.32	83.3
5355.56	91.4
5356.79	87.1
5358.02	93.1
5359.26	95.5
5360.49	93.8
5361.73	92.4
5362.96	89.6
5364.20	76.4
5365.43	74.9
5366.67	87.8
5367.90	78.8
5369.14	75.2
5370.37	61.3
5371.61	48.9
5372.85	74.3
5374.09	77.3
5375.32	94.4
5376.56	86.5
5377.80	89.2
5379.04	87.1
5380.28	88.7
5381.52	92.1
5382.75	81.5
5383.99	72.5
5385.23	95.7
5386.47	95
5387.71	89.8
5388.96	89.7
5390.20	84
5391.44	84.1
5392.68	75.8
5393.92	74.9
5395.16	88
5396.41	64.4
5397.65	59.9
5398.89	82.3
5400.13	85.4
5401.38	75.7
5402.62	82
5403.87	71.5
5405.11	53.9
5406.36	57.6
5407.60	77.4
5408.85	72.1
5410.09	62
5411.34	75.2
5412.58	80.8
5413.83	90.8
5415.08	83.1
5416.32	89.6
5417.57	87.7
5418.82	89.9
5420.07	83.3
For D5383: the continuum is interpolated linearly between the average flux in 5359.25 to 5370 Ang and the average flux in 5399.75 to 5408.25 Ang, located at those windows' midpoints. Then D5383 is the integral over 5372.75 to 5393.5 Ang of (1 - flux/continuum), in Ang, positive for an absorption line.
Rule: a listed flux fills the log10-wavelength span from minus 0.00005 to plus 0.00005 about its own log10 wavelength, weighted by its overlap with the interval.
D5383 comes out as -2.1 Ang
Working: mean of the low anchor 83.8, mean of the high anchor 71.5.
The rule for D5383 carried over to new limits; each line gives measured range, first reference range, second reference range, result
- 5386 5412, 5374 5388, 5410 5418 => 2.72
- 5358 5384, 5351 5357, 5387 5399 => 0.47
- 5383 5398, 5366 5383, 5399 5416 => -0.74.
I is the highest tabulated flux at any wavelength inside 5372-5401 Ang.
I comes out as 95.7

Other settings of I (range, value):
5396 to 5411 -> 85.4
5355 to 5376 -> 95.5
